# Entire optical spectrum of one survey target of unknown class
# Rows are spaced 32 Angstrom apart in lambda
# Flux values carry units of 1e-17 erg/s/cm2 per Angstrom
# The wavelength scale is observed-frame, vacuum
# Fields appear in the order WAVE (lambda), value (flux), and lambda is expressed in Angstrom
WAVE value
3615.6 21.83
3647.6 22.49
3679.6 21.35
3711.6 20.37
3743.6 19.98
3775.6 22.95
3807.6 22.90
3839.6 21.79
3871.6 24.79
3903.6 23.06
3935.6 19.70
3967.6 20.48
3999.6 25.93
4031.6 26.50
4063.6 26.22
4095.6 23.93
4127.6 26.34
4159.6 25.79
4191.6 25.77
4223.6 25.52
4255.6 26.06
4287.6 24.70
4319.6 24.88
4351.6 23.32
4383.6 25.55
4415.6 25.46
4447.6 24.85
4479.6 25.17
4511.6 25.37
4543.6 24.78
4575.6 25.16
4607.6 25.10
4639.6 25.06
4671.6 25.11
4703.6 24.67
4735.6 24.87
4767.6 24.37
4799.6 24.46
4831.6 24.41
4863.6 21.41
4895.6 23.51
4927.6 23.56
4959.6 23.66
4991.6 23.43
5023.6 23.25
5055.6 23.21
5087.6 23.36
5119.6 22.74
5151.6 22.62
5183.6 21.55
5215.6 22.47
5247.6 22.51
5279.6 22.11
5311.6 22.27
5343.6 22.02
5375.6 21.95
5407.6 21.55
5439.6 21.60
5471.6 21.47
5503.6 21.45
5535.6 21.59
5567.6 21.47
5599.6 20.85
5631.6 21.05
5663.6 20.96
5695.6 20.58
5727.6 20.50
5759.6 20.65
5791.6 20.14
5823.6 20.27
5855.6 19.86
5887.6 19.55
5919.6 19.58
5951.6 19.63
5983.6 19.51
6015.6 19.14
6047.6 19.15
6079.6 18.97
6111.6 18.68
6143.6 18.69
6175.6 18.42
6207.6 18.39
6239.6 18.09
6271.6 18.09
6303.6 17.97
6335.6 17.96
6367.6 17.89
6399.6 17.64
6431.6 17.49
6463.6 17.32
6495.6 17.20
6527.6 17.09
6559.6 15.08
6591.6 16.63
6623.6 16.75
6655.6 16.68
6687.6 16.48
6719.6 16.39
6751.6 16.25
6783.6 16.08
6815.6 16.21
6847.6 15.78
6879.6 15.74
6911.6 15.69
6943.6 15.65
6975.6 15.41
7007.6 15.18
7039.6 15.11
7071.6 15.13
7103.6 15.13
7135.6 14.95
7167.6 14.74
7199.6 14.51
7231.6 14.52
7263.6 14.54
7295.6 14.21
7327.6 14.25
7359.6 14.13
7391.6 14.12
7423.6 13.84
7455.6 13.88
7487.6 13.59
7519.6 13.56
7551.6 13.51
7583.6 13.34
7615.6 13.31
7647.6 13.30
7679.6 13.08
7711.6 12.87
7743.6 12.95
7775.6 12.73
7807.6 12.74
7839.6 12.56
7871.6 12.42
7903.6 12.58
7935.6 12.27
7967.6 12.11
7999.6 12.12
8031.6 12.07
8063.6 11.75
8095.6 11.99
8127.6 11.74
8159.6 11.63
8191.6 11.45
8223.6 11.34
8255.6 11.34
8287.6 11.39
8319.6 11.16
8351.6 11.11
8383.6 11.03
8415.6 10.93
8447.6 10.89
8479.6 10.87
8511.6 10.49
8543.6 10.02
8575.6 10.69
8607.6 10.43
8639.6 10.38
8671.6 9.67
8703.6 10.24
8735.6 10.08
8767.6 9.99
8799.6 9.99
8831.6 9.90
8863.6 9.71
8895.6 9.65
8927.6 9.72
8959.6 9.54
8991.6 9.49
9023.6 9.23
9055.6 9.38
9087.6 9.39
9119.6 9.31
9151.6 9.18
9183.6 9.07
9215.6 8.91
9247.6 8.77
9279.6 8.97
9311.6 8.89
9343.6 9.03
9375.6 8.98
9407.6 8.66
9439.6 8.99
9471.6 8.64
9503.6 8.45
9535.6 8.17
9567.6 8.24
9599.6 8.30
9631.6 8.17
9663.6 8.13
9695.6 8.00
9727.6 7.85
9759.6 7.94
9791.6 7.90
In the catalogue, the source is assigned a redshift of 0.00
